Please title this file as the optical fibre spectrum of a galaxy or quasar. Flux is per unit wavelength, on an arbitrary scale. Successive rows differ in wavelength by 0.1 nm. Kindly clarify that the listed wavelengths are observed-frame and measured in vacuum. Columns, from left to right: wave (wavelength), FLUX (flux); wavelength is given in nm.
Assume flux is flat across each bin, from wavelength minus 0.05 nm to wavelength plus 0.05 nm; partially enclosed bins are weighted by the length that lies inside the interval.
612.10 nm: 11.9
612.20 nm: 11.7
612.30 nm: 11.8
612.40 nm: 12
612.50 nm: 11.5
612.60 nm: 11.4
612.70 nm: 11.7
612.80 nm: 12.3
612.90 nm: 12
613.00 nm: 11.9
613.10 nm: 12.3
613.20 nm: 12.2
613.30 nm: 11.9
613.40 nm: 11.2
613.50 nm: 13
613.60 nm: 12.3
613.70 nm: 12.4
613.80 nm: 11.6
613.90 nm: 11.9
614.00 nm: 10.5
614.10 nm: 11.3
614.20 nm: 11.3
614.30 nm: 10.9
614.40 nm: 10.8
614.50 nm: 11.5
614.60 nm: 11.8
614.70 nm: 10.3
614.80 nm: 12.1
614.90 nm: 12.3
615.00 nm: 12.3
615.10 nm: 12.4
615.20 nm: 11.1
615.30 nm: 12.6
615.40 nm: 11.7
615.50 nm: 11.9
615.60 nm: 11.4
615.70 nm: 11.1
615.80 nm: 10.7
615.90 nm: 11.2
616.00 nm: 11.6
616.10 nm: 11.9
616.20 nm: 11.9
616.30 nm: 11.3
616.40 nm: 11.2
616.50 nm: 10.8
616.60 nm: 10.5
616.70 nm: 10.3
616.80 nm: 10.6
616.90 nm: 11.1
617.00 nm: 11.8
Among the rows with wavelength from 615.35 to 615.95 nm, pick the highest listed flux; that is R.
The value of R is 11.9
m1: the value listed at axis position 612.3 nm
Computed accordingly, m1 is 11.8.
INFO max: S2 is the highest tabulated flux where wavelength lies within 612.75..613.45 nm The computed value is 12.3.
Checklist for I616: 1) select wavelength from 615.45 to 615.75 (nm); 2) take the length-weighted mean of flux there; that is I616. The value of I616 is 11.5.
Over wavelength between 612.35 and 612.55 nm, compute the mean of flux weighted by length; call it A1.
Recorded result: 11.7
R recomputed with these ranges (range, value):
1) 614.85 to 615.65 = 12.6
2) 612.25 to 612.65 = 12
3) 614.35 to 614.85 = 12.1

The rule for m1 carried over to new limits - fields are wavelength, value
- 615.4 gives 11.7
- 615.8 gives 10.7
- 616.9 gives 11.1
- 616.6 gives 10.5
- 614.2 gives 11.3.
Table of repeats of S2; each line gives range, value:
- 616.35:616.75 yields 11.2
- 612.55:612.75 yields 11.7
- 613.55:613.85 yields 12.4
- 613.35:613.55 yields 13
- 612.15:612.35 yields 11.8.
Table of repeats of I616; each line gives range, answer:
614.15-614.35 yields 11.1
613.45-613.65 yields 12.7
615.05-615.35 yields 12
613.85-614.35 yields 11.2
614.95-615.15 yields 12.4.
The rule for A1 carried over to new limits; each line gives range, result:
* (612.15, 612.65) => 11.7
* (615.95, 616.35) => 11.7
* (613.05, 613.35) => 12.1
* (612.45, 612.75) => 11.5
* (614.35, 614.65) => 11.4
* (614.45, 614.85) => 11.4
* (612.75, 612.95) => 12.1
